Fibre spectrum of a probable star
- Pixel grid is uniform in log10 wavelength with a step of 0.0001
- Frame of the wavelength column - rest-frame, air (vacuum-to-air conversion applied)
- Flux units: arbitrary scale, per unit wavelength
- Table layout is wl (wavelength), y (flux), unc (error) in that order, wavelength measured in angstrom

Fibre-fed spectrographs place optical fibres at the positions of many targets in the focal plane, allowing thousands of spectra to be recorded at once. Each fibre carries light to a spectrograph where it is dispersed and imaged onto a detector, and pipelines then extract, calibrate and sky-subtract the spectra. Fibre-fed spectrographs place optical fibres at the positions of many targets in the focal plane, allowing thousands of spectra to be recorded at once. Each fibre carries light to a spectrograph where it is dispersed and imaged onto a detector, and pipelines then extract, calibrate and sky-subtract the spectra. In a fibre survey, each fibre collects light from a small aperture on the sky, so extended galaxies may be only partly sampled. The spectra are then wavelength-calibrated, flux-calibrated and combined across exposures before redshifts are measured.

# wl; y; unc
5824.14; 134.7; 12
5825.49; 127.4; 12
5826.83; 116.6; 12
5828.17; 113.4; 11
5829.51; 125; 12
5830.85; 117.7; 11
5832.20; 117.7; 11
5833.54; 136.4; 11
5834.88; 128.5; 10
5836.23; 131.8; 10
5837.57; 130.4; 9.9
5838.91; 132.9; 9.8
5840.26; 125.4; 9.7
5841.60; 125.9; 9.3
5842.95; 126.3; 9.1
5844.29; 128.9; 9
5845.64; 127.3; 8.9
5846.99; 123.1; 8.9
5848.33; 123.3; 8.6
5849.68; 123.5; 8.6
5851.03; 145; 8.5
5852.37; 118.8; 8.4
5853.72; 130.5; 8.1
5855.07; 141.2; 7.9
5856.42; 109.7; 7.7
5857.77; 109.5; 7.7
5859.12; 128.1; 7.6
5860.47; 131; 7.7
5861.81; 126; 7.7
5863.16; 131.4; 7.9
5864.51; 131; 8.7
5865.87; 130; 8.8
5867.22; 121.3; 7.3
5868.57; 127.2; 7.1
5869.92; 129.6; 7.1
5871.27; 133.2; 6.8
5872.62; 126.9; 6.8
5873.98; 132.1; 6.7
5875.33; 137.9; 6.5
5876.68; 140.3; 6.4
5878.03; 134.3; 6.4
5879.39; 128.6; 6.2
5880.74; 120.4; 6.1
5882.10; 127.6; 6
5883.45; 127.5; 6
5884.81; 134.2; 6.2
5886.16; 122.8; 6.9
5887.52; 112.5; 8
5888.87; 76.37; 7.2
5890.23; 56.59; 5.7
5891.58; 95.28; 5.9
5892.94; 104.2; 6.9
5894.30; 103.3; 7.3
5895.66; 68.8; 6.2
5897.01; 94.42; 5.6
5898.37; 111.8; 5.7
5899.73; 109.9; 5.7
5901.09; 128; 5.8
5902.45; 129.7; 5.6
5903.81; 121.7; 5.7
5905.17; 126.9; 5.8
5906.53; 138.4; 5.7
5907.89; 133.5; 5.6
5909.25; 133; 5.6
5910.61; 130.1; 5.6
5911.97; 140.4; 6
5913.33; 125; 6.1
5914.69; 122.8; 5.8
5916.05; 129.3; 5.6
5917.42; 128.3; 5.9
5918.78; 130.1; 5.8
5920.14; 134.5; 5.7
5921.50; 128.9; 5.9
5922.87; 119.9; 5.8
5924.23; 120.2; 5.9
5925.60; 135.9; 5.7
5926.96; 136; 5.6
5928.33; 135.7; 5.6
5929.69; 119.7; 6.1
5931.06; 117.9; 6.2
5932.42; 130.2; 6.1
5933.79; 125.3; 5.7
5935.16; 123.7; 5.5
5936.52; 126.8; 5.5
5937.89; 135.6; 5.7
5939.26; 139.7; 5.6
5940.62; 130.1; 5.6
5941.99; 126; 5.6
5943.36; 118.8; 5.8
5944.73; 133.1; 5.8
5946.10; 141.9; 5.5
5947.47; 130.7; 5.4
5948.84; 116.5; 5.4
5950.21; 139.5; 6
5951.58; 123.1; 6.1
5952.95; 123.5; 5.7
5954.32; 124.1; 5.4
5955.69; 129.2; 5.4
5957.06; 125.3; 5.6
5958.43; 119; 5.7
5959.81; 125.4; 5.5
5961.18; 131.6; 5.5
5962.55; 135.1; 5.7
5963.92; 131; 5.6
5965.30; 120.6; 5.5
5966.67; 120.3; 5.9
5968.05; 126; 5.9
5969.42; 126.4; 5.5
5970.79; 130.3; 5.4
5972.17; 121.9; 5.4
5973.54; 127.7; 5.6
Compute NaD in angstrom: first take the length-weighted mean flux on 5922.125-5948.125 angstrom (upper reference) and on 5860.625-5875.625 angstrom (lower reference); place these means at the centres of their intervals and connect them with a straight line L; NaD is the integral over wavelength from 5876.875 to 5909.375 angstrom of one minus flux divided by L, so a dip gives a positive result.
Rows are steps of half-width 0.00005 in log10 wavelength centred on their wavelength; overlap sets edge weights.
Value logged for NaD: 3.8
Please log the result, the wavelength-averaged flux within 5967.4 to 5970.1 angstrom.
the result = 126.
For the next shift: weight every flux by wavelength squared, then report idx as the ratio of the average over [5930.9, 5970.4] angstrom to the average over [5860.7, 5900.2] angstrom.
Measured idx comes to 1.12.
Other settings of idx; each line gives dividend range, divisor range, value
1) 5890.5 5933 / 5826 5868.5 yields 0.98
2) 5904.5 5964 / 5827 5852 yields 1.05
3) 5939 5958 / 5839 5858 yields 1.05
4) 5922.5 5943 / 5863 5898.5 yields 1.12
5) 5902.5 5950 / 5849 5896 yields 1.09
